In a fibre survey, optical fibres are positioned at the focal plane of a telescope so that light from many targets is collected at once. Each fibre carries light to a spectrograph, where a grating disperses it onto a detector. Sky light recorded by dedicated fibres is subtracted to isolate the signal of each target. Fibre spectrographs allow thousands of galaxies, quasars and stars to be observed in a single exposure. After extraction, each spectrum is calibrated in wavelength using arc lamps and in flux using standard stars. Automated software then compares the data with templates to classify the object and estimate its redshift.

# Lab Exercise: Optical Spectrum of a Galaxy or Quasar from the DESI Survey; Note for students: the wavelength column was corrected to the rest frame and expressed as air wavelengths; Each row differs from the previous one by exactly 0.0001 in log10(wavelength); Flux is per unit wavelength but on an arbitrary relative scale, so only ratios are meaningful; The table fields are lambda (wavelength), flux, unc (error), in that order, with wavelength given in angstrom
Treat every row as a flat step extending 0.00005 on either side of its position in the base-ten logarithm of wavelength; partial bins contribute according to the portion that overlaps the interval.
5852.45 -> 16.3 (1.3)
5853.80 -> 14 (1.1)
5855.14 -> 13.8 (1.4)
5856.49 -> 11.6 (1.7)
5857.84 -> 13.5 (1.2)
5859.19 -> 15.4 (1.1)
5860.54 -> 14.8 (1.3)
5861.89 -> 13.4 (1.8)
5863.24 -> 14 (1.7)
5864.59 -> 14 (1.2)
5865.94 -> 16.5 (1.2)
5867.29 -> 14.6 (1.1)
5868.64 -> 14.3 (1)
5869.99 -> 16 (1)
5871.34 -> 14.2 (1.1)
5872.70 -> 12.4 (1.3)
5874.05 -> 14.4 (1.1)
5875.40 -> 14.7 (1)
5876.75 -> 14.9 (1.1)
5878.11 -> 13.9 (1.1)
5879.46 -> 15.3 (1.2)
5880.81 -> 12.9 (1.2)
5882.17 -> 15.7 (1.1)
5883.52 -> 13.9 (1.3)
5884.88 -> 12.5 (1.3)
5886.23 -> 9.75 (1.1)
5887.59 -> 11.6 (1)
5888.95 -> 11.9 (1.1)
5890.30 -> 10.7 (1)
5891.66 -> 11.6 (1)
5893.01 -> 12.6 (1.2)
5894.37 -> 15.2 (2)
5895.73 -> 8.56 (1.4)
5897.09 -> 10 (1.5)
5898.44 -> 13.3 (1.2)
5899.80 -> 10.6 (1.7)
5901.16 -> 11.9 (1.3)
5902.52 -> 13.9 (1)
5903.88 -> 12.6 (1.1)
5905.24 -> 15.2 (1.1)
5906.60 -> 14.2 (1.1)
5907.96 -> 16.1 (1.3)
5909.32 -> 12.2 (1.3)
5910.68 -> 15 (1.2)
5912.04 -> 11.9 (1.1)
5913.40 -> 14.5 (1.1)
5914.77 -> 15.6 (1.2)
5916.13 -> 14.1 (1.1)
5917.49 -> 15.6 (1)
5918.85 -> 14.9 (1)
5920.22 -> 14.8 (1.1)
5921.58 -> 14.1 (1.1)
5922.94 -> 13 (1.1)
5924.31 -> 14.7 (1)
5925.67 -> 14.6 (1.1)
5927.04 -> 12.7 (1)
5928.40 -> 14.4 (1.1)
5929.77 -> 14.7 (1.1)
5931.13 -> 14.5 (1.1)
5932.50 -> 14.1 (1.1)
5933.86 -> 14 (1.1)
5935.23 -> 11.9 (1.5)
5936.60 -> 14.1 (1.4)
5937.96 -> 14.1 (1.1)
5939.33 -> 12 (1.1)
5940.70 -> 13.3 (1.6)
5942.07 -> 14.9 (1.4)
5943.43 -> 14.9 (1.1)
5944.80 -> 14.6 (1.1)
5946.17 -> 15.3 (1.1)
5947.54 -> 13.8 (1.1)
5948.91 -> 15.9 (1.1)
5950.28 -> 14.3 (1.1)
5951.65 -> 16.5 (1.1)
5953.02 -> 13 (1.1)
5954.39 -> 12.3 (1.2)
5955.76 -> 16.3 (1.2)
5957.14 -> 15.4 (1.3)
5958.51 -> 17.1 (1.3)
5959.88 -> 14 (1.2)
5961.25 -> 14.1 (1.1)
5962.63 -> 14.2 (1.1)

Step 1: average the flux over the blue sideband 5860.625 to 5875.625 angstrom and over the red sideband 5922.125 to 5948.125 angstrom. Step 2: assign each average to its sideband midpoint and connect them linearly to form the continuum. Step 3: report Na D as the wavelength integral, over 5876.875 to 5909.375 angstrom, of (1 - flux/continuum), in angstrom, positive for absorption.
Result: 3.3 angstrom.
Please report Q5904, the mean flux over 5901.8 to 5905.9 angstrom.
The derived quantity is 13.9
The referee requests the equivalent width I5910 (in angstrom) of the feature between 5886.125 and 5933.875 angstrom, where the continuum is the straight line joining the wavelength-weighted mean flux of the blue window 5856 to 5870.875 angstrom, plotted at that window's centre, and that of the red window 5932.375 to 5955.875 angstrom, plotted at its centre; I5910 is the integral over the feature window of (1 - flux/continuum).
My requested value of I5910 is 3.0 angstrom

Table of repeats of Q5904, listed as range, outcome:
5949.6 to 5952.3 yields 15.4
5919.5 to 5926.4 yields 14.2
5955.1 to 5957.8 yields 15.8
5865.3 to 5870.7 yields 15.3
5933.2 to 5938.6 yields 13.5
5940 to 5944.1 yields 14.4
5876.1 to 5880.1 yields 14.7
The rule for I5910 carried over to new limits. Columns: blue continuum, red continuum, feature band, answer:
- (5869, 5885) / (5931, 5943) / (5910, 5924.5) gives -0.5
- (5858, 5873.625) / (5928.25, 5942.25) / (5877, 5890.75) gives 1.3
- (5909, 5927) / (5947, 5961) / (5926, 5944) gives 0.9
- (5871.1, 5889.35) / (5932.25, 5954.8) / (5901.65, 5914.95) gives -0.3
